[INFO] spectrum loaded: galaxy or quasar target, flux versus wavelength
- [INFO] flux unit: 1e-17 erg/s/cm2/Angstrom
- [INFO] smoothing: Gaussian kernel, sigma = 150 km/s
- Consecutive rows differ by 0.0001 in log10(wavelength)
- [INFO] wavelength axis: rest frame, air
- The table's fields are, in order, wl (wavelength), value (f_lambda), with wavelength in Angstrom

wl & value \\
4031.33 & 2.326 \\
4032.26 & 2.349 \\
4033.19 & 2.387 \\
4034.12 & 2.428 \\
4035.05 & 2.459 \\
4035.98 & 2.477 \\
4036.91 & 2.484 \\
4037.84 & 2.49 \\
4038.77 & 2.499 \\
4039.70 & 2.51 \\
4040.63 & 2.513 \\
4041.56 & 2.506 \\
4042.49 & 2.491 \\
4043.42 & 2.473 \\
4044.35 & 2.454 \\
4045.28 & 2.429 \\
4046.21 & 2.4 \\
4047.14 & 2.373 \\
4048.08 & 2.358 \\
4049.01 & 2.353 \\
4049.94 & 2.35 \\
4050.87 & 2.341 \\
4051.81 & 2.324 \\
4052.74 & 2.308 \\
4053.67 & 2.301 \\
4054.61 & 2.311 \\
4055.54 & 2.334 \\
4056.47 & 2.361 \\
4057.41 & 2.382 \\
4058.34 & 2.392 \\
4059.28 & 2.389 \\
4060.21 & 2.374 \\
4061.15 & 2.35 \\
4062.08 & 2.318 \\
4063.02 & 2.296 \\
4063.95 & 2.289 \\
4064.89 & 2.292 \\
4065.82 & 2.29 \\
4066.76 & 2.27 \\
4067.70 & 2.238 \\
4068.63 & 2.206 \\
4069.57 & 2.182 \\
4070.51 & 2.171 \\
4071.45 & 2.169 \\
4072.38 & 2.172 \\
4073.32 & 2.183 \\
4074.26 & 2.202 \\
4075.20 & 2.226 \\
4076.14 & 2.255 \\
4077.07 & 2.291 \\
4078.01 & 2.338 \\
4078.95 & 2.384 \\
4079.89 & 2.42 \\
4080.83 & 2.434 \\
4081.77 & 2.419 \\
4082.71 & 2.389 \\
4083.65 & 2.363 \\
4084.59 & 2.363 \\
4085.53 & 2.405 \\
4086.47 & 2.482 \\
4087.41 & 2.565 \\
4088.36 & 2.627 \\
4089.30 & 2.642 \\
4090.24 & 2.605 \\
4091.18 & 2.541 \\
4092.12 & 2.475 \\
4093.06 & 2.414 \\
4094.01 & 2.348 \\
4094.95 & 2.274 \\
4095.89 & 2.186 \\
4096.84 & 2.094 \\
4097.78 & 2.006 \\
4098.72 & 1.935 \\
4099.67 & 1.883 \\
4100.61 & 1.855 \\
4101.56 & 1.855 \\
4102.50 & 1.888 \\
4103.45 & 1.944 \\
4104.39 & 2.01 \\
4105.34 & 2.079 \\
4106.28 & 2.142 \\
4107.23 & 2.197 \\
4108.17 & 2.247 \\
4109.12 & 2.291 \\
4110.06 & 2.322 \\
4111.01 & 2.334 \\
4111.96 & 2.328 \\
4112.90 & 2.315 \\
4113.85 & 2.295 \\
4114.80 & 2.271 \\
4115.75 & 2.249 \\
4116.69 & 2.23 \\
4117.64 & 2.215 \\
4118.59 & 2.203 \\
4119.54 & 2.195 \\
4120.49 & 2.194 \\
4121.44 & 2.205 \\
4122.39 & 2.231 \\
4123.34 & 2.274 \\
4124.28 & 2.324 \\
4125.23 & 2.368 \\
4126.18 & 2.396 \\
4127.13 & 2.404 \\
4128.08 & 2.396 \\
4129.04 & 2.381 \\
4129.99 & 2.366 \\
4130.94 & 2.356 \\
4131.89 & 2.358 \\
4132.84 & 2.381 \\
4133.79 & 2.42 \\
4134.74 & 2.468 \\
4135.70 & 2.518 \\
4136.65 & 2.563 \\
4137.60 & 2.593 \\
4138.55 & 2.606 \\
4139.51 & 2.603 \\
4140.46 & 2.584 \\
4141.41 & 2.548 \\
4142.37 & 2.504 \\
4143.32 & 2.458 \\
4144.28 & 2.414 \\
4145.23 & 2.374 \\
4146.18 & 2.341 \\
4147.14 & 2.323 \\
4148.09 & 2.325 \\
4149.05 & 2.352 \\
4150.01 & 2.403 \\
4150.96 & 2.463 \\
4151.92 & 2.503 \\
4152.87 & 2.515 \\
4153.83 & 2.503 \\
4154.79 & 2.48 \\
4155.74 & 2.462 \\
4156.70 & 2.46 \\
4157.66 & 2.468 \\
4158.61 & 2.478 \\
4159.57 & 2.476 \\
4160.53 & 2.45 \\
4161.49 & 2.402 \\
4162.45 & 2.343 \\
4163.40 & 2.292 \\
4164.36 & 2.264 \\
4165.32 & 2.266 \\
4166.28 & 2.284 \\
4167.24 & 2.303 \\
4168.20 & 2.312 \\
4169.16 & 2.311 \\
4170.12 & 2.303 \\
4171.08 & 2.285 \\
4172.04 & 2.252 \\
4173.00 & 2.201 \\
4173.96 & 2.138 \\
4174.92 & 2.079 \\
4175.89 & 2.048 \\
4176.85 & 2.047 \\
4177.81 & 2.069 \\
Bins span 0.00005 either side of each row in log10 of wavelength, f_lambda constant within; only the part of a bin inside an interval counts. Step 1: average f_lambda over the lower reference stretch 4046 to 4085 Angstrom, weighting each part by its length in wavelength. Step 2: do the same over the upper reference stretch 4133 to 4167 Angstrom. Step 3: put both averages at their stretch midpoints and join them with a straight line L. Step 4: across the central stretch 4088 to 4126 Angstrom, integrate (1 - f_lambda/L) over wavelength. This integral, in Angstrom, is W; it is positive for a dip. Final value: 2.4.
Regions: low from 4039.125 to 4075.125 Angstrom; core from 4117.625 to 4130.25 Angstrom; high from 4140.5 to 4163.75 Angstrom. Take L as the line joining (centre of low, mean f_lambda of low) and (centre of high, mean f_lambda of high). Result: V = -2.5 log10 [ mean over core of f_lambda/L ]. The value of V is 0.05 mag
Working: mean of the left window 2.33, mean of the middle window 2.3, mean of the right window 2.43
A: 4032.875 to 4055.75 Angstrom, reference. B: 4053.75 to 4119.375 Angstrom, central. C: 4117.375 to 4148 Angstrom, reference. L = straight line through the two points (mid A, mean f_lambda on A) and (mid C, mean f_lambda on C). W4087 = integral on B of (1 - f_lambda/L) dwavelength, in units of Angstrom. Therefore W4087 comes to 3.6 Angstrom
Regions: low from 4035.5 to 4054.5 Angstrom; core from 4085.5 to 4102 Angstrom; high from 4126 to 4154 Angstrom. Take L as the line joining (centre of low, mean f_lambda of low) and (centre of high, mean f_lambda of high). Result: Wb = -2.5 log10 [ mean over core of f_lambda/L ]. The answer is 0.07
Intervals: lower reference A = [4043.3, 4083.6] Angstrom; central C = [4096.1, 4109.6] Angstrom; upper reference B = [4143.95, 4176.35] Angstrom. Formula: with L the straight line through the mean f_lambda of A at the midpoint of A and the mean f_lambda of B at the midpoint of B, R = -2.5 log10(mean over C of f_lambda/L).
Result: 0.15 mag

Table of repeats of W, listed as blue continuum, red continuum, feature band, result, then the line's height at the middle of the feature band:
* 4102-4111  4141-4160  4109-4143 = -1.47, 2.27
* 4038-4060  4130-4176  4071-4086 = 0.53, 2.4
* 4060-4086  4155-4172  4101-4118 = 1.07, 2.32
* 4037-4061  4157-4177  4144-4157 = -0.65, 2.31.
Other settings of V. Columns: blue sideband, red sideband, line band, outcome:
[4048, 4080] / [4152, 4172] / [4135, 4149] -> -0.050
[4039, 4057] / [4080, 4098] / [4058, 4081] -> 0.055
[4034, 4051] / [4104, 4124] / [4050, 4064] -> 0.028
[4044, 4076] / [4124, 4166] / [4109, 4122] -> 0.060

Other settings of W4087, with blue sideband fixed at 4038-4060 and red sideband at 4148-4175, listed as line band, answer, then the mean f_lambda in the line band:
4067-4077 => 0.8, 2.21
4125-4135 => -0.1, 2.39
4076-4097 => -0.2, 2.41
